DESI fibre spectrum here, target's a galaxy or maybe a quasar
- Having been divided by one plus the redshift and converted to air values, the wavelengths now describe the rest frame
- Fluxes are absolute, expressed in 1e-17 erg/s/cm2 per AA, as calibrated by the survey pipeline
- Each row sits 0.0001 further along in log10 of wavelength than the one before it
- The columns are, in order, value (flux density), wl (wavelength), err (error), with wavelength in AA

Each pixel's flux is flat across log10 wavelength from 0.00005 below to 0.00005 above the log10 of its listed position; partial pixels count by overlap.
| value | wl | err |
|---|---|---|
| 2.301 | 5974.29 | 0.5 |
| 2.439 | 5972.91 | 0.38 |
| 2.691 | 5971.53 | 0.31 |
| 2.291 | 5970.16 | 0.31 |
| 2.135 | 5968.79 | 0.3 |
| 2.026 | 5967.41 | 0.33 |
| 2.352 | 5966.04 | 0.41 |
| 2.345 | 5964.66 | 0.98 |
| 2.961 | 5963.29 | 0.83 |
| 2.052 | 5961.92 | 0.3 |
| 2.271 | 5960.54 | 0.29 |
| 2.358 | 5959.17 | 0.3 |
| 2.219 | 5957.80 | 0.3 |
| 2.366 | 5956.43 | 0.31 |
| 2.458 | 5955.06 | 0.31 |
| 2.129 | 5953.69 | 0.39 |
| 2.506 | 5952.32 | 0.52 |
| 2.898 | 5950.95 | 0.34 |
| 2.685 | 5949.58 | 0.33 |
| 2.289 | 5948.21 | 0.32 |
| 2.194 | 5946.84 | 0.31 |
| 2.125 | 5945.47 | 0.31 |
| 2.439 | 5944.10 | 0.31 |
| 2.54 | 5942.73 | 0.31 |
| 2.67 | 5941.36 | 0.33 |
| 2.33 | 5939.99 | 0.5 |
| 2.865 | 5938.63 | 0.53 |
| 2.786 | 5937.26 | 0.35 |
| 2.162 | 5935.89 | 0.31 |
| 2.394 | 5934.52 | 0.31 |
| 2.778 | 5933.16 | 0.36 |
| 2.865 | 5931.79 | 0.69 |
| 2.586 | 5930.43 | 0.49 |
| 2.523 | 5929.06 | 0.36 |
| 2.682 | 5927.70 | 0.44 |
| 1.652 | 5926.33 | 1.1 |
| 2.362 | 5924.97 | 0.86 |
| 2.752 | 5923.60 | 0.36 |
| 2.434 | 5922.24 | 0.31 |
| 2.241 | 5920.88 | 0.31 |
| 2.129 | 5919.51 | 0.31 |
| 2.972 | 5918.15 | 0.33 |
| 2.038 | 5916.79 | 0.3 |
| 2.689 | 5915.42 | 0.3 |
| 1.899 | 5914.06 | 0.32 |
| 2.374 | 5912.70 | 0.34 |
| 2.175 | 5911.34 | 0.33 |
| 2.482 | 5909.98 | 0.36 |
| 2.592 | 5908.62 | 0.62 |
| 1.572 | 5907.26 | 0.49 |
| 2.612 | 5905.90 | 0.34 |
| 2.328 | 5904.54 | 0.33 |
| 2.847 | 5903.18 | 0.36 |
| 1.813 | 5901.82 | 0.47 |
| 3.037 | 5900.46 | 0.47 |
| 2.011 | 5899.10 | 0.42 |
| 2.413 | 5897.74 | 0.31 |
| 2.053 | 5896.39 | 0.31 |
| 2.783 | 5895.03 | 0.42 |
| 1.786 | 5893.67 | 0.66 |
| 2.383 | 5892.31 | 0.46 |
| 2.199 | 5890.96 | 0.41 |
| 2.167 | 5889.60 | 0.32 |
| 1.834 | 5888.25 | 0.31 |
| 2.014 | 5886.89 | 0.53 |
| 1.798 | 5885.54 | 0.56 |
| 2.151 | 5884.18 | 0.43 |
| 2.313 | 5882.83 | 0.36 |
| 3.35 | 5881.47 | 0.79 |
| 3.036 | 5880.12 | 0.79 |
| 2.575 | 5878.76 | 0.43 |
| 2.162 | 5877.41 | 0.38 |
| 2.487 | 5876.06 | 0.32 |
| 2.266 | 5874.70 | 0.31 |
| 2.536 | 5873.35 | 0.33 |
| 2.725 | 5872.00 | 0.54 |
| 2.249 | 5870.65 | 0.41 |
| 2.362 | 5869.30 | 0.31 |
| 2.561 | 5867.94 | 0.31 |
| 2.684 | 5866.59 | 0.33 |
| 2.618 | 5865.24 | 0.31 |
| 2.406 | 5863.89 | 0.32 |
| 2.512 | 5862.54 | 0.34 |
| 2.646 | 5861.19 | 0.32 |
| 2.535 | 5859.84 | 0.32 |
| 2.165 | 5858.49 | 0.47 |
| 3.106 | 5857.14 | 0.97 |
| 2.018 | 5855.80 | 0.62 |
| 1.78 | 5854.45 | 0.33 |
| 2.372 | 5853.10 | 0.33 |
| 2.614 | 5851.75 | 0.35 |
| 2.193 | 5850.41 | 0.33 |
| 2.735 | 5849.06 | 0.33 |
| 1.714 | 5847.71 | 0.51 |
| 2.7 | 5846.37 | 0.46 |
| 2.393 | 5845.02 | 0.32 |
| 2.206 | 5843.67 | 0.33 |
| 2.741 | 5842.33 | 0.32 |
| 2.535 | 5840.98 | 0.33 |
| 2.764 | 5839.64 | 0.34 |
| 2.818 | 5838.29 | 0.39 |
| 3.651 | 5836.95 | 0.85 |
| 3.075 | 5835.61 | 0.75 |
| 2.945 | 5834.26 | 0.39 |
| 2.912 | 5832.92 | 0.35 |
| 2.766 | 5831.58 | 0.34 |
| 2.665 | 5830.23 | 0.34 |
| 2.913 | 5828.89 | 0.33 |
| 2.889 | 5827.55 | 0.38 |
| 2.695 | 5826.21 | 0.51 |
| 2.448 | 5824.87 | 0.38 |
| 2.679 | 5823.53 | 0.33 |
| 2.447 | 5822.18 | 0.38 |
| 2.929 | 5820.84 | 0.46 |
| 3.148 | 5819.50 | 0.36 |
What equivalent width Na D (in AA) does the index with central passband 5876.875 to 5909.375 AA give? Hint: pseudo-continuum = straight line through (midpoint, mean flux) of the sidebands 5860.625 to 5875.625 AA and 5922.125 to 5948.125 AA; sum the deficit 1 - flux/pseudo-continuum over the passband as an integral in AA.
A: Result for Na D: 2.2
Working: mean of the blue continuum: 2.5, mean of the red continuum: 2.48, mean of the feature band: 2.33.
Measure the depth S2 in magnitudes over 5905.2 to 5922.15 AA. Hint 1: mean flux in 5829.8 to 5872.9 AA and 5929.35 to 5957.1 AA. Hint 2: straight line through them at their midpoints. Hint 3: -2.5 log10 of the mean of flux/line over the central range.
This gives 0.09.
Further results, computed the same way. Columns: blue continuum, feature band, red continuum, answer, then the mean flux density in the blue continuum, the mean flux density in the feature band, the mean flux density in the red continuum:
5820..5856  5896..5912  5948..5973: 0.07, 2.62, 2.33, 2.39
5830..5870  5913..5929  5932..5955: 0.07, 2.57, 2.36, 2.49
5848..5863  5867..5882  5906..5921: -0.09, 2.41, 2.57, 2.3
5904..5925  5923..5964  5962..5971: -0.05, 2.35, 2.46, 2.34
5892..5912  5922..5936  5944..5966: -0.06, 2.32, 2.49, 2.39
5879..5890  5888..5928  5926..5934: 0.06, 2.35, 2.31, 2.55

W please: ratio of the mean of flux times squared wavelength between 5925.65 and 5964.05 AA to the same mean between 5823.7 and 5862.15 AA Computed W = 0.98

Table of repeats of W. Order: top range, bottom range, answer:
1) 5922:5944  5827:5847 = 0.93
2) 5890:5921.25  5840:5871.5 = 0.97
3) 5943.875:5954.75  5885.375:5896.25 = 1.15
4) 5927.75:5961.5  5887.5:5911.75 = 1.10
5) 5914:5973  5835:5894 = 1.02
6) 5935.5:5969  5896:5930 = 1.04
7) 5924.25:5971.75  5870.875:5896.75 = 1.05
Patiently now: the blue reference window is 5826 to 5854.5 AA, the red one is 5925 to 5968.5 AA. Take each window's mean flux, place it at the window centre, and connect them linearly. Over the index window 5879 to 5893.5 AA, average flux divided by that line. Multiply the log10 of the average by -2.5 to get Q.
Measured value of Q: 0.11 mag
